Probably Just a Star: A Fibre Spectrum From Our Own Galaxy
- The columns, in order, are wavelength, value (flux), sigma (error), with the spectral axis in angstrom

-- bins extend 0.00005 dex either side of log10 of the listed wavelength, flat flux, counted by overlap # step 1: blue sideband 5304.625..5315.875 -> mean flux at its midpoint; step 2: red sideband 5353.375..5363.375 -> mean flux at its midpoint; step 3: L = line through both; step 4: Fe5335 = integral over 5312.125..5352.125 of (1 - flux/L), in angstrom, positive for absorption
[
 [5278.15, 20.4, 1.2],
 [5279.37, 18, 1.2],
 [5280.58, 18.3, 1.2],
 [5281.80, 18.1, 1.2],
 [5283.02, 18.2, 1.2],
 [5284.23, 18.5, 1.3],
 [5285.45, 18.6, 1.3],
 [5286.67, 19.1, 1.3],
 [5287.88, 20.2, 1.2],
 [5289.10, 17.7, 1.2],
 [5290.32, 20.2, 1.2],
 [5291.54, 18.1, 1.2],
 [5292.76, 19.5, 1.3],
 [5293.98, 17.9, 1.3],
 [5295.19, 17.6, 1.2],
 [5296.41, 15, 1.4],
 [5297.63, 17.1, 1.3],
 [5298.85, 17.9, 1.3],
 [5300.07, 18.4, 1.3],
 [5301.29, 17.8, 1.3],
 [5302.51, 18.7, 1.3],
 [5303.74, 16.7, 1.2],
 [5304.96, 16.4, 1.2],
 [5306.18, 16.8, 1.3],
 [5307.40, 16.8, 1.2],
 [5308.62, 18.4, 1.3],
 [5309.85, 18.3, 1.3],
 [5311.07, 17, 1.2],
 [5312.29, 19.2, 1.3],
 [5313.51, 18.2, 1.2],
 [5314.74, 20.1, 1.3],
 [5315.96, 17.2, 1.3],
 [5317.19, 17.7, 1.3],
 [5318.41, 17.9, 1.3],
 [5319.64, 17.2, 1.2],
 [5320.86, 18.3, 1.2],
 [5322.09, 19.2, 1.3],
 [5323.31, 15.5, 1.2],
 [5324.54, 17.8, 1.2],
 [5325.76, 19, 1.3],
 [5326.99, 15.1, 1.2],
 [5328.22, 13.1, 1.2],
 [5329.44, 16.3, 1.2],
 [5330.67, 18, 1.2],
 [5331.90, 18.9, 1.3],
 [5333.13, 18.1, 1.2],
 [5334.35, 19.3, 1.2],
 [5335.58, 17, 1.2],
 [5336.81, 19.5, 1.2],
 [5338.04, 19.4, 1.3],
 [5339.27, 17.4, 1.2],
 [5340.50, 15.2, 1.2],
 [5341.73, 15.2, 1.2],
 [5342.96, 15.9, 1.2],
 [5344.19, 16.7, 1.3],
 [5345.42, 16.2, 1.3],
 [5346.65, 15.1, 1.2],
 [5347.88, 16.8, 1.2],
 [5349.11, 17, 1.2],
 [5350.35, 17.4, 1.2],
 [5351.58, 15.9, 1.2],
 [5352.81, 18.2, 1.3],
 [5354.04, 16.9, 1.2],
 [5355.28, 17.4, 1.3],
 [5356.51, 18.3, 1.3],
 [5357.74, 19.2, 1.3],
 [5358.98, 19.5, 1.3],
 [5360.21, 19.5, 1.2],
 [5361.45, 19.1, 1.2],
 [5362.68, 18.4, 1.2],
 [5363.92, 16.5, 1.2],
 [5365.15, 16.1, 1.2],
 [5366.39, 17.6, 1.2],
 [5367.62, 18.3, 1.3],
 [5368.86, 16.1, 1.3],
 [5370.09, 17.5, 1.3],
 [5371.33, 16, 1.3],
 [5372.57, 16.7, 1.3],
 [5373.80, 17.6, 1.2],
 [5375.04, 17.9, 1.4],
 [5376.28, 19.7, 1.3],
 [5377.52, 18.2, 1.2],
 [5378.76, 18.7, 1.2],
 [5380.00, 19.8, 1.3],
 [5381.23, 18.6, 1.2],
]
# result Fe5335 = 2.0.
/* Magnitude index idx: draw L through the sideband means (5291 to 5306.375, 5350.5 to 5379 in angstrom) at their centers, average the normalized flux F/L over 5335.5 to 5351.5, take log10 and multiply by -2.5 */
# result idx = 0.06 mag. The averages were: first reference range 17.5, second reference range 17.8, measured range 16.8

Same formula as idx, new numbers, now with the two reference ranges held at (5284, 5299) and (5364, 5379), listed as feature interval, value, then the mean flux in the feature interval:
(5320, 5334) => 0.04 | 17.3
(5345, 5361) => 0.01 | 17.5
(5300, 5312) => 0.04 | 17.5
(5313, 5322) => -0.01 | 18.1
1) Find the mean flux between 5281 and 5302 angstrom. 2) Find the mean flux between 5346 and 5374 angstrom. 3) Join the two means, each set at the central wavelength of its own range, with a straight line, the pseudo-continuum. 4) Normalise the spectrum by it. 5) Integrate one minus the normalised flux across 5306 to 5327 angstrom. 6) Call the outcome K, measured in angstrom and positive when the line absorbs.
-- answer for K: 0.1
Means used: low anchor 18.2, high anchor 17.4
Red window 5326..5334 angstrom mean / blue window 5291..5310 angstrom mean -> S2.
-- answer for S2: 1.0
